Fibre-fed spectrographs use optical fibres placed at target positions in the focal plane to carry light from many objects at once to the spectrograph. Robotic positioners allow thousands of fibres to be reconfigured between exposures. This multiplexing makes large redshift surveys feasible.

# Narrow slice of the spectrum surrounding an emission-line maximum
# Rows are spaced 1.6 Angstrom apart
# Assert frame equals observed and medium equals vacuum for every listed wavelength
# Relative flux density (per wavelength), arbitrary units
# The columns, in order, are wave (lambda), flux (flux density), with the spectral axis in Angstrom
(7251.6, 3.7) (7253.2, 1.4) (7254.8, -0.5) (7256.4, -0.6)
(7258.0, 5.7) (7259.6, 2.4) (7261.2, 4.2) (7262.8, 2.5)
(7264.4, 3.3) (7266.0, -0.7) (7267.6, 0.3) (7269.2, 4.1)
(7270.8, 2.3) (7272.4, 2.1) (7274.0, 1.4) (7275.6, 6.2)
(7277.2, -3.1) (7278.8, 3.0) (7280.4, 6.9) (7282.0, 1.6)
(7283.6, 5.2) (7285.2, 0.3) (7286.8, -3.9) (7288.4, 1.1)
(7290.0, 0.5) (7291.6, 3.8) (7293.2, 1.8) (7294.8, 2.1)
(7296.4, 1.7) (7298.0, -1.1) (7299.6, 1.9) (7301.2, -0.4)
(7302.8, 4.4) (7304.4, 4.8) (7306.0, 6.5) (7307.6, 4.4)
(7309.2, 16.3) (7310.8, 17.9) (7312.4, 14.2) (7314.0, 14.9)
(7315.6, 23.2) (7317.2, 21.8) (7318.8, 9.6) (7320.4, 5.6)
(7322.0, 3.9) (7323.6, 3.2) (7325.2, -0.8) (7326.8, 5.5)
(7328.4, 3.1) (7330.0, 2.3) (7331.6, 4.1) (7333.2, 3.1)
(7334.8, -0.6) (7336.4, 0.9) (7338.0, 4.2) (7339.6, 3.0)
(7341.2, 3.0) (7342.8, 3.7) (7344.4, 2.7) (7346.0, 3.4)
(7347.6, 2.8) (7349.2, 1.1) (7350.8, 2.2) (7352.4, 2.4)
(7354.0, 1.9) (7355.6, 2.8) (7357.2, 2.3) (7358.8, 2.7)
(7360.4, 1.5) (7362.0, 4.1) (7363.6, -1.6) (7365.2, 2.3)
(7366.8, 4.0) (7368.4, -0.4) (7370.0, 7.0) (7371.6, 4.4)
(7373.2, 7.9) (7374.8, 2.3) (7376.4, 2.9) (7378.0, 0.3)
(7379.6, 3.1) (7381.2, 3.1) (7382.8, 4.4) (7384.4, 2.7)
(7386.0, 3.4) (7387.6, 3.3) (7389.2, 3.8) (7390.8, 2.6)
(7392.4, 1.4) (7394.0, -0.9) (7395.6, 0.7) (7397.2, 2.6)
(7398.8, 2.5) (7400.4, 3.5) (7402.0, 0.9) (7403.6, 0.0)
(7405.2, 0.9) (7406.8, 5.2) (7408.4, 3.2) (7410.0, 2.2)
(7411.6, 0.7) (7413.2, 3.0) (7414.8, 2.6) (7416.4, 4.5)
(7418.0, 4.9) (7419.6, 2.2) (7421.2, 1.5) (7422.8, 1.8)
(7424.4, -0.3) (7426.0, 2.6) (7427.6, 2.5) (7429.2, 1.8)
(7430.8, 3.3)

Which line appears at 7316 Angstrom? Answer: [O II]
